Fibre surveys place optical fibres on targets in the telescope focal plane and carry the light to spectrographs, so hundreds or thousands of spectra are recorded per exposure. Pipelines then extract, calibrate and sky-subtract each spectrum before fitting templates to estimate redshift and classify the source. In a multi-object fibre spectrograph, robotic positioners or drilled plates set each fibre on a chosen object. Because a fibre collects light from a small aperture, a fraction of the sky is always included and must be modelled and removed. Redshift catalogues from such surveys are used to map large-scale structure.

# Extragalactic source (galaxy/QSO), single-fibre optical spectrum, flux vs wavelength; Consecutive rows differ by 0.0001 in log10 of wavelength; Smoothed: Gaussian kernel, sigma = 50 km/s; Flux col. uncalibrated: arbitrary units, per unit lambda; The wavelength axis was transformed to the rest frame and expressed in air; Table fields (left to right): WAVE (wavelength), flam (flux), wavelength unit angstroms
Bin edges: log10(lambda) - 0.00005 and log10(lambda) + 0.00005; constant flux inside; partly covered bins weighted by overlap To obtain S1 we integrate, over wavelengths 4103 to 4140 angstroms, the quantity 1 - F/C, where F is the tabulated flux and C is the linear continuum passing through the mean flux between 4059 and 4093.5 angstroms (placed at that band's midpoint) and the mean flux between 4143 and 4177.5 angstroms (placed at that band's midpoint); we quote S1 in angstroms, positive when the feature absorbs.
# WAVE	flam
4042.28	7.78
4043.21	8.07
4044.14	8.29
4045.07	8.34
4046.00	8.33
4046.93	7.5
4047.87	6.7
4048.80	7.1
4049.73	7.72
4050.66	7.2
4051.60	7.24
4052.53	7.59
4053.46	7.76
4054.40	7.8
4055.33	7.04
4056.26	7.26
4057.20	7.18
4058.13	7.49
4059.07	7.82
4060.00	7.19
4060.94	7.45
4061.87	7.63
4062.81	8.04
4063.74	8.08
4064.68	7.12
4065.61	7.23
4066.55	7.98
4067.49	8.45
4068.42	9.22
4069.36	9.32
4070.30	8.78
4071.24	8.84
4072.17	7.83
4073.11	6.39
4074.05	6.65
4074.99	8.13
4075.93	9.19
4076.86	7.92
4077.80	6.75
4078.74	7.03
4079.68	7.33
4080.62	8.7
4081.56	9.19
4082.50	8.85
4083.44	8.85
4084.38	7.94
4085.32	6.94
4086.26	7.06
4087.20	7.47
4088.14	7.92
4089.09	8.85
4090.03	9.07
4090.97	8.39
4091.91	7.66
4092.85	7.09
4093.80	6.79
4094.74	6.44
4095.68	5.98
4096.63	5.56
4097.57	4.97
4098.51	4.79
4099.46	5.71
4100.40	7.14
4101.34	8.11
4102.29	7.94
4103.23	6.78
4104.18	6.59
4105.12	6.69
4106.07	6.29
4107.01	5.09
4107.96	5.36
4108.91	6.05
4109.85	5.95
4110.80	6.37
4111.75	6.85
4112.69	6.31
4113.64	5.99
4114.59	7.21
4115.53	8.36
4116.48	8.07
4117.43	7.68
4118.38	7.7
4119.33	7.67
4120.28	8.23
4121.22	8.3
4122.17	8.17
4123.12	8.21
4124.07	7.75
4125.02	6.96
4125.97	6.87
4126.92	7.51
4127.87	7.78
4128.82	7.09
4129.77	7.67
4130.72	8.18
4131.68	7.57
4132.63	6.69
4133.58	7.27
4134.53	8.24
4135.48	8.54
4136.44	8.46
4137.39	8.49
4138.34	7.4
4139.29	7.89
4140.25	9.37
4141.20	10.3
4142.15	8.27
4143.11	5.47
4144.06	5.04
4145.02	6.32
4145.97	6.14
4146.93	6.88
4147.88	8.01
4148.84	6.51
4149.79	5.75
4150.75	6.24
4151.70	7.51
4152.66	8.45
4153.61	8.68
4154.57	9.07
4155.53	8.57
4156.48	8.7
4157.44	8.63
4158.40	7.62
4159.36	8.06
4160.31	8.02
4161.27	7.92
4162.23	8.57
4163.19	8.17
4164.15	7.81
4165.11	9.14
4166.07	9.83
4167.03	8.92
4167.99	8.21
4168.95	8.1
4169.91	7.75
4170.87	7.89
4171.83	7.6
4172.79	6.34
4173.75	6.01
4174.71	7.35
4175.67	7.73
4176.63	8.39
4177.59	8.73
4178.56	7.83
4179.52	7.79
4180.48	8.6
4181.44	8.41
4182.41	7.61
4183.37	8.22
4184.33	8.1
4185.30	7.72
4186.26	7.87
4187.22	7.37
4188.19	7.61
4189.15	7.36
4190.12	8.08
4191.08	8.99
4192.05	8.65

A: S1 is 2.4 angstroms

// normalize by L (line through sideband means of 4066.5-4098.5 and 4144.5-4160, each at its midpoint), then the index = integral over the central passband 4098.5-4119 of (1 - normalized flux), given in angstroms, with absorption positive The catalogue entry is 2.5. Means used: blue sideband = 7.7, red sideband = 7.57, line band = 6.73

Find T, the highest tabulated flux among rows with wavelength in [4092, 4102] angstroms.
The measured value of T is 8.11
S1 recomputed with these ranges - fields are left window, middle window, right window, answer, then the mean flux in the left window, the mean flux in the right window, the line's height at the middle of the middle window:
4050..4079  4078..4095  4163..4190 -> -0.2 angstroms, 7.73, 7.94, 7.78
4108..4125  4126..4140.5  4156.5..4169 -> -0.2 angstroms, 7.29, 8.4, 7.69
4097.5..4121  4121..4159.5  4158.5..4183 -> -1.4 angstroms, 6.77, 8.03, 7.4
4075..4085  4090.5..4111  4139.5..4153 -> 3.7 angstroms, 8.16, 7.16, 7.85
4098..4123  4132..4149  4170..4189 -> -0.6 angstroms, 6.92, 7.74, 7.28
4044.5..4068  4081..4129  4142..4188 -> 2.9 angstroms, 7.58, 7.74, 7.65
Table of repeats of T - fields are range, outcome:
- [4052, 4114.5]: 9.32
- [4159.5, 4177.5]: 9.83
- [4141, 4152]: 10.3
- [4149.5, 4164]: 9.07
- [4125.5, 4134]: 8.18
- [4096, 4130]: 8.36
